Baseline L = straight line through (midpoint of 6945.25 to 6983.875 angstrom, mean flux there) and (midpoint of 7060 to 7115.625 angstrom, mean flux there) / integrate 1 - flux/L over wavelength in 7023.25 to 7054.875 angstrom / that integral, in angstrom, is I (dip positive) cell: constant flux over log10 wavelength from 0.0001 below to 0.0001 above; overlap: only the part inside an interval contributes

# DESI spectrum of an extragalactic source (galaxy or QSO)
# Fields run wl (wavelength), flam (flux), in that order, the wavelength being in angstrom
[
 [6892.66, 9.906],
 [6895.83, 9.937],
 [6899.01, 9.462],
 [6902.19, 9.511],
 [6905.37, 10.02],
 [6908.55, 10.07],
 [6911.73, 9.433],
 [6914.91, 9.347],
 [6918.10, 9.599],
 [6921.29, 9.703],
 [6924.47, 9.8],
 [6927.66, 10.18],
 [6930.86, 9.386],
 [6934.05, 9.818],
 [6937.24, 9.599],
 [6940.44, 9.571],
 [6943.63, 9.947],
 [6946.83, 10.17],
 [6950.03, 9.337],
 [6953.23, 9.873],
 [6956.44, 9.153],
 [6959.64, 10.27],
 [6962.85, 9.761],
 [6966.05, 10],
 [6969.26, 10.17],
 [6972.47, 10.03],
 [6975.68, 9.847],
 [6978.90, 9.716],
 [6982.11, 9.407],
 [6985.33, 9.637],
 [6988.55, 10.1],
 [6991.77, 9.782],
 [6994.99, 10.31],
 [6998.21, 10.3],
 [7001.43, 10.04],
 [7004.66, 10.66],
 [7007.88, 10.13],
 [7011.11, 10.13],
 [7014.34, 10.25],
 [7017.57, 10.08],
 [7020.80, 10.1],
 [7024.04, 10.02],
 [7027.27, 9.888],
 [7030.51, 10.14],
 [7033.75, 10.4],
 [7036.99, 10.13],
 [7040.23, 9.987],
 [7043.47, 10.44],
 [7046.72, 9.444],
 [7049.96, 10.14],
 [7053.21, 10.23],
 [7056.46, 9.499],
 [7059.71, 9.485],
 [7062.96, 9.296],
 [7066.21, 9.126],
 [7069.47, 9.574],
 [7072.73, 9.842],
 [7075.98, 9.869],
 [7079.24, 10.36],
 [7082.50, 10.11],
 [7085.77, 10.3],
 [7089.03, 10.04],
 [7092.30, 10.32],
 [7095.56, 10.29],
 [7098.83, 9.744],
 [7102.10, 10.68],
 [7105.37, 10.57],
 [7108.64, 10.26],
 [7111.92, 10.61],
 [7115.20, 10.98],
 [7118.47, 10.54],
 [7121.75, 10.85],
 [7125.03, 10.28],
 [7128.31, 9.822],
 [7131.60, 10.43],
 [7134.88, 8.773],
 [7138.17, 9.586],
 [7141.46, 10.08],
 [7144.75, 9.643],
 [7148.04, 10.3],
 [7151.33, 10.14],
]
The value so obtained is -0.3 angstrom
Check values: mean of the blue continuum 9.81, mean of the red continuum 10.1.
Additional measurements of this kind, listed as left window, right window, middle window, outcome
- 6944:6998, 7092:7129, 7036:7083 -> 1.8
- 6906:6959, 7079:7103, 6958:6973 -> -0.4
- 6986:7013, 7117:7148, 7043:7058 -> 0.3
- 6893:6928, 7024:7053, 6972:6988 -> 0.3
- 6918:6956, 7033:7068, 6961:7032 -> -1.8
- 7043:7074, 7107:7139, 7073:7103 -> -0.7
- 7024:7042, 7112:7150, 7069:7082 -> 0.2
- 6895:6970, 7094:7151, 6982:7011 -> -0.5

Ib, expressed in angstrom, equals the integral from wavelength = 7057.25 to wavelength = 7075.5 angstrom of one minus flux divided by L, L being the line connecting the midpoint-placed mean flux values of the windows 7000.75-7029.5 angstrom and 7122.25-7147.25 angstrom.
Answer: 1.0 angstrom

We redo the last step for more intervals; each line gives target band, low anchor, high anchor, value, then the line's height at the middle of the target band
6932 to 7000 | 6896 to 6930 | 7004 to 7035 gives 0.63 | 9.94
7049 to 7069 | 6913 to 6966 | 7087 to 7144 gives 0.90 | 10.1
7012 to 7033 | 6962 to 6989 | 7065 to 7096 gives -0.40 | 9.91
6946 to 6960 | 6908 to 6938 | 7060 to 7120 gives 0.10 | 9.76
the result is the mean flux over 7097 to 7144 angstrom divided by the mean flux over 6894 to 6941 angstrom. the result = 1.05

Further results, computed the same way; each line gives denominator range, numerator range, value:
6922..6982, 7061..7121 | 1.04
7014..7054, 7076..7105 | 1.01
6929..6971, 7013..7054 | 1.03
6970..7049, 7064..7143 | 1.01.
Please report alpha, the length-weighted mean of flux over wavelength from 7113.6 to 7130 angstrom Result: 10.5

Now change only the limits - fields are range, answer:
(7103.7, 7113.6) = 10.5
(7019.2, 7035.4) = 10.1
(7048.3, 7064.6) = 9.73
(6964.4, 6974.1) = 10.1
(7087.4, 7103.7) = 10.2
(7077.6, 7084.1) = 10.2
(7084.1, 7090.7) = 10.2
